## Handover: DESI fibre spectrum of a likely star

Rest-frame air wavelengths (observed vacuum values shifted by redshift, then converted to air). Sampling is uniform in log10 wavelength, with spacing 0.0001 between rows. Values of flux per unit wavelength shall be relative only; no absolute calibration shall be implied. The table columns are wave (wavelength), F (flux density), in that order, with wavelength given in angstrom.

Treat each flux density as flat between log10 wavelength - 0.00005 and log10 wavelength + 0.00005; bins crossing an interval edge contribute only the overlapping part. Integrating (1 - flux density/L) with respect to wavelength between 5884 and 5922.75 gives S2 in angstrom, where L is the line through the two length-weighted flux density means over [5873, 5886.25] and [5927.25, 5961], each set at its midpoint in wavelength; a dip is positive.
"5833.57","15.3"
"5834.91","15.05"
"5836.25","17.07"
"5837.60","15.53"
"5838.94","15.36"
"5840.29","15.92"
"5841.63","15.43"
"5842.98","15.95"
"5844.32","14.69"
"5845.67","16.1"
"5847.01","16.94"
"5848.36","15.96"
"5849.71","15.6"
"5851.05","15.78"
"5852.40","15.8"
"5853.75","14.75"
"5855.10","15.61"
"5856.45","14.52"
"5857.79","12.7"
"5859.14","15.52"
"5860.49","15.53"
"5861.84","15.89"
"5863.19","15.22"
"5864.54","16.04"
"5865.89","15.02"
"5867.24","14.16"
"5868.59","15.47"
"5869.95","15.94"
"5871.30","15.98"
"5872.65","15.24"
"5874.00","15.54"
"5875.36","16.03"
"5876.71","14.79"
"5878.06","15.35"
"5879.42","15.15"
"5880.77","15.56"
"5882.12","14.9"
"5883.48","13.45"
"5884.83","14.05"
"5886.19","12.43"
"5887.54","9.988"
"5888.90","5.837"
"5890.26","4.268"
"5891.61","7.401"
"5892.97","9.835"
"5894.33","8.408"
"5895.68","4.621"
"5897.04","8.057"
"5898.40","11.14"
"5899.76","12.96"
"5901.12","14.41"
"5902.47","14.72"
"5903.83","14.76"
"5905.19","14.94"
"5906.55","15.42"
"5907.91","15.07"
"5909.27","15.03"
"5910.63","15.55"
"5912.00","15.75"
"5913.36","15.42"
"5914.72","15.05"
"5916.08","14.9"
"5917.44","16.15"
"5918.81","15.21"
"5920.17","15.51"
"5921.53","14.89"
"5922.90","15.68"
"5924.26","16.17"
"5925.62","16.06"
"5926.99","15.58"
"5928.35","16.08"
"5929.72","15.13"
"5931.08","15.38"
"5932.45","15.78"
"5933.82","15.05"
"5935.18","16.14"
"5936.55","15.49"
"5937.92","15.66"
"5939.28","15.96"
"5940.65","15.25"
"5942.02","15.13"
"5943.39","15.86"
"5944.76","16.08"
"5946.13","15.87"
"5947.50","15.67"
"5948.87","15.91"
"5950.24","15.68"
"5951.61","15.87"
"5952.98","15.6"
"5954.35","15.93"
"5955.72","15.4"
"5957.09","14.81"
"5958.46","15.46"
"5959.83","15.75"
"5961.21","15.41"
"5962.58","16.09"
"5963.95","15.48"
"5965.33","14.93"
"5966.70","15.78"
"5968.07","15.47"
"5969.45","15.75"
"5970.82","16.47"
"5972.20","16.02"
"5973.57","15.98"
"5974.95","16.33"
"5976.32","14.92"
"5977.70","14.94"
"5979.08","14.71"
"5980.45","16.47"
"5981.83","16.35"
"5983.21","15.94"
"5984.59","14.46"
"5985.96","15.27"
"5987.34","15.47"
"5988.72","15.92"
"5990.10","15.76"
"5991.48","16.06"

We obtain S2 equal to 6.5 angstrom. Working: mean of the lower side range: 14.8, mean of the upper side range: 15.6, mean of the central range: 12.6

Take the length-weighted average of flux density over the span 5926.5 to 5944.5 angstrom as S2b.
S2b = 15.6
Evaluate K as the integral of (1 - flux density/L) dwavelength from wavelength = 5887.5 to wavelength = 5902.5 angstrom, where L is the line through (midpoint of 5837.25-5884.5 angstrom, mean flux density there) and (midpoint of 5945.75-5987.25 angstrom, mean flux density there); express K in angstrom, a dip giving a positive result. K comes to 6.2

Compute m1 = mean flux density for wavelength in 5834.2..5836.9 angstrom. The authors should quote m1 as 16.1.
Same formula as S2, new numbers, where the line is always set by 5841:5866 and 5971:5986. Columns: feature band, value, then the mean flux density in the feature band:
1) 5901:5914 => 0.32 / 15.1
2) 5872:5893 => 3.95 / 12.6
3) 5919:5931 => -0.05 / 15.6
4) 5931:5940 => -0.05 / 15.6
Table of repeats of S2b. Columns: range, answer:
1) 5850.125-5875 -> 15.3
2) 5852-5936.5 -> 14.1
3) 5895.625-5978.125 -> 15.2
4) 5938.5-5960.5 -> 15.6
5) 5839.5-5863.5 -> 15.4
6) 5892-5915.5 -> 13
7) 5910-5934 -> 15.5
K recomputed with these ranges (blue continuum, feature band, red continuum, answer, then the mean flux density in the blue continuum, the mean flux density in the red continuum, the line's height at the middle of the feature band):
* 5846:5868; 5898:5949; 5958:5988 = 0.6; 15.3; 15.6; 15.5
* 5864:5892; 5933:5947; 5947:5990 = -0.6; 13.5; 15.6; 15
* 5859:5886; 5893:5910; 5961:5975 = 3.3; 15.2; 15.8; 15.4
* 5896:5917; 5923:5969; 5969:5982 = -1.8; 14.1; 15.8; 15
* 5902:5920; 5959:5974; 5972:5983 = -0.1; 15.2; 15.7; 15.6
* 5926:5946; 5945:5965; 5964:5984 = 0.0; 15.6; 15.7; 15.7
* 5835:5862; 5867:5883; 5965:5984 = 0.2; 15.5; 15.7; 15.6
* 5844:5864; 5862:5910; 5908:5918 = 7.1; 15.4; 15.4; 15.4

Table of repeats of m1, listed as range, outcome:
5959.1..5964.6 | 15.7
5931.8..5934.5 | 15.4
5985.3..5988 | 15.4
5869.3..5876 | 15.7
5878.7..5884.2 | 14.8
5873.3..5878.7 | 15.4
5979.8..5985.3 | 15.8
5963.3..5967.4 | 15.4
